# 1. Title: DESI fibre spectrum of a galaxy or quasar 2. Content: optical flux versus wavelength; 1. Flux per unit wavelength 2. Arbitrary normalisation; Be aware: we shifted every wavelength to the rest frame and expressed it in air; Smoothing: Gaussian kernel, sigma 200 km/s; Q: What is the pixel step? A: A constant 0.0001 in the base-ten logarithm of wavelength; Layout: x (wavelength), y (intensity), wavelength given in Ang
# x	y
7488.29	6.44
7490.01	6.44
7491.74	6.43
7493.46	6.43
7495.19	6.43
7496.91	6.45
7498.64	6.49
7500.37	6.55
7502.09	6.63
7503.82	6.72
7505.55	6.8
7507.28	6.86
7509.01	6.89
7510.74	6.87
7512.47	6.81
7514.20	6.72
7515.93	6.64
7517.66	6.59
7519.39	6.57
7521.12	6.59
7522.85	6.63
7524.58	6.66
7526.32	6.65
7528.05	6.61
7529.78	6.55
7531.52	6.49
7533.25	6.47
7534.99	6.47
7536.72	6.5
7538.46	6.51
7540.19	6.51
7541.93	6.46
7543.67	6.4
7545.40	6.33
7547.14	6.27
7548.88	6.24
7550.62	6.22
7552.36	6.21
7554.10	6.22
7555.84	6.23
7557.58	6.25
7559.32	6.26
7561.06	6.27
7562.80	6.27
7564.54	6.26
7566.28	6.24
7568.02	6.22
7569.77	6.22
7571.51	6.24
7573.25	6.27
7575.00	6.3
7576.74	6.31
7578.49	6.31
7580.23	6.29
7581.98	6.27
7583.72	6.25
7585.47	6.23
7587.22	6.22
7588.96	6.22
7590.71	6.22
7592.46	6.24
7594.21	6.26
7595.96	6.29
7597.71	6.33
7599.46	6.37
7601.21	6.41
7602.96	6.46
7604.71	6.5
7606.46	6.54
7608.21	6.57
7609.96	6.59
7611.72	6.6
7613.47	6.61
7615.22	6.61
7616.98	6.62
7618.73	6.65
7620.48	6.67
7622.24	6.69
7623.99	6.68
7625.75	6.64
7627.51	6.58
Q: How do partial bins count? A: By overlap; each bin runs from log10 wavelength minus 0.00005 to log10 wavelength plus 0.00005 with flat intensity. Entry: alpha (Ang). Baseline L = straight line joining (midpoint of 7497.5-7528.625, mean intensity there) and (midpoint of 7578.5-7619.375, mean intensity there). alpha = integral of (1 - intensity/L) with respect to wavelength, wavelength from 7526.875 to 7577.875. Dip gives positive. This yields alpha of 1.7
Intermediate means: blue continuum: 6.68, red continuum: 6.4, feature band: 6.34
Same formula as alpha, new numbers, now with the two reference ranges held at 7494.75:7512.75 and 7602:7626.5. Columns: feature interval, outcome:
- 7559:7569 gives 0.6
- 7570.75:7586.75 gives 0.9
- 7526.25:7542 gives 0.3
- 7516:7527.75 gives 0.1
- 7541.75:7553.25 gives 0.6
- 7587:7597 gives 0.6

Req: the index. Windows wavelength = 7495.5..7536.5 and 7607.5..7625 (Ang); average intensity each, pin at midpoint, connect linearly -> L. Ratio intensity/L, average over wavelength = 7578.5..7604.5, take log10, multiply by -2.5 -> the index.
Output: 0.06 mag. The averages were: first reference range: 6.64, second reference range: 6.63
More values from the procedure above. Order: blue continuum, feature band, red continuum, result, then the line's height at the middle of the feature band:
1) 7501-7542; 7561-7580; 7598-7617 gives 0.05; 6.57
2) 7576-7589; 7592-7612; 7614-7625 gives 0.01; 6.47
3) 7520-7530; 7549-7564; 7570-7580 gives 0.03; 6.41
